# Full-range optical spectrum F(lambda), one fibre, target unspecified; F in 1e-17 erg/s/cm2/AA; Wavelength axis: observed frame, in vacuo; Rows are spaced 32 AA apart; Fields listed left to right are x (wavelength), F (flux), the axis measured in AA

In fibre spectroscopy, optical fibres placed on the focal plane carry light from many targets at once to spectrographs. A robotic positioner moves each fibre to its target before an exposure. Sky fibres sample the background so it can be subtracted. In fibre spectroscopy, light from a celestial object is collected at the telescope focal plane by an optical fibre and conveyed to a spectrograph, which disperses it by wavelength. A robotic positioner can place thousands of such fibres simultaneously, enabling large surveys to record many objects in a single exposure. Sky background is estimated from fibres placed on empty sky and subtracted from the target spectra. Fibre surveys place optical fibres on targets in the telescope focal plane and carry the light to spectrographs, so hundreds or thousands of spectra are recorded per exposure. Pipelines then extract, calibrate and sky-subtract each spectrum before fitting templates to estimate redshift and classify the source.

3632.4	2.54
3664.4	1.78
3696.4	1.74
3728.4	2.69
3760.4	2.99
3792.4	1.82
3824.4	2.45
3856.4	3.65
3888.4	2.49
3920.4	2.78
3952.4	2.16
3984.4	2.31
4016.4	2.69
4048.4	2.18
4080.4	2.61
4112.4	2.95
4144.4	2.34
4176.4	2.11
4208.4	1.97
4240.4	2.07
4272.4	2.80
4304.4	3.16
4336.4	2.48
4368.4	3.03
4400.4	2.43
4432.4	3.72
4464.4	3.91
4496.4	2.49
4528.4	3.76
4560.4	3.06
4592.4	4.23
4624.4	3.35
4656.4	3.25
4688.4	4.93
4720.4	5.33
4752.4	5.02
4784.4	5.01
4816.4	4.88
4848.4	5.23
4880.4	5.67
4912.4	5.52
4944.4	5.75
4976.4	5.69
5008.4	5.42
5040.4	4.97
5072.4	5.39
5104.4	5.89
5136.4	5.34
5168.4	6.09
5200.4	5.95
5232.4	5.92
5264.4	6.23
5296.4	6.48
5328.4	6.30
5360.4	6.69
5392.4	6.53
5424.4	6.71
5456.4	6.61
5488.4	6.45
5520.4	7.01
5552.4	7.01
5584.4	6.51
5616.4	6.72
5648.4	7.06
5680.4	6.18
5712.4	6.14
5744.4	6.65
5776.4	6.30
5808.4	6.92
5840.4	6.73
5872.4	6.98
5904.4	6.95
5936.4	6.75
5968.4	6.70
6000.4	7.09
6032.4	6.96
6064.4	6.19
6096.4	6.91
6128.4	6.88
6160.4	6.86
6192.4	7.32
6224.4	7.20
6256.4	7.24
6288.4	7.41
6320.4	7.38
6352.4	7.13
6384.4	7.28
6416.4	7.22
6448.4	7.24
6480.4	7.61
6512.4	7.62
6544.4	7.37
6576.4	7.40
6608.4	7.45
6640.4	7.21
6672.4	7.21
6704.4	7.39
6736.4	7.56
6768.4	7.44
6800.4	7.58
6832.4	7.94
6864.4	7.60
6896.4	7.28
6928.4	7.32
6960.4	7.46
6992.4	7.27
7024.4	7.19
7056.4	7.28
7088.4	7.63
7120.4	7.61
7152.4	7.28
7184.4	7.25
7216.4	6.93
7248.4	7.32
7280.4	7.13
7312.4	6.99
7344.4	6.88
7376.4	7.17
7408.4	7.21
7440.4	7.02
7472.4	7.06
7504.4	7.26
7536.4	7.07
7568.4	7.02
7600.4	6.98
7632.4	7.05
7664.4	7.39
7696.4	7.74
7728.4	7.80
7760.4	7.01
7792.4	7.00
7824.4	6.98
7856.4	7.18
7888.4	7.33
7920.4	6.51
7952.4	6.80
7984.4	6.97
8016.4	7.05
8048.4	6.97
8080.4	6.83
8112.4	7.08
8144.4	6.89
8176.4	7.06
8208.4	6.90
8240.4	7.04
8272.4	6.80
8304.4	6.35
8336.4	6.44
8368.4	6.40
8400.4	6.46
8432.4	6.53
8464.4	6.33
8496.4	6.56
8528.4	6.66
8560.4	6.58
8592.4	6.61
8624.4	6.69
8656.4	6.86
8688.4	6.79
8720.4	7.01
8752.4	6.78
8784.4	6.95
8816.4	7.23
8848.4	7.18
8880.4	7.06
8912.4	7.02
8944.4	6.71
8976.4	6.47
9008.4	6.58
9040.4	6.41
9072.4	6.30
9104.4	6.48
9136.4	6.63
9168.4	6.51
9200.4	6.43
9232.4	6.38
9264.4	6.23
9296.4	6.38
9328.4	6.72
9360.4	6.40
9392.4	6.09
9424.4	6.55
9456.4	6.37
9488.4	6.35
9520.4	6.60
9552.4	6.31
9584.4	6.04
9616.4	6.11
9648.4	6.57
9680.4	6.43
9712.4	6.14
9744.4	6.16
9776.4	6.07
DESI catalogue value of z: 0.172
